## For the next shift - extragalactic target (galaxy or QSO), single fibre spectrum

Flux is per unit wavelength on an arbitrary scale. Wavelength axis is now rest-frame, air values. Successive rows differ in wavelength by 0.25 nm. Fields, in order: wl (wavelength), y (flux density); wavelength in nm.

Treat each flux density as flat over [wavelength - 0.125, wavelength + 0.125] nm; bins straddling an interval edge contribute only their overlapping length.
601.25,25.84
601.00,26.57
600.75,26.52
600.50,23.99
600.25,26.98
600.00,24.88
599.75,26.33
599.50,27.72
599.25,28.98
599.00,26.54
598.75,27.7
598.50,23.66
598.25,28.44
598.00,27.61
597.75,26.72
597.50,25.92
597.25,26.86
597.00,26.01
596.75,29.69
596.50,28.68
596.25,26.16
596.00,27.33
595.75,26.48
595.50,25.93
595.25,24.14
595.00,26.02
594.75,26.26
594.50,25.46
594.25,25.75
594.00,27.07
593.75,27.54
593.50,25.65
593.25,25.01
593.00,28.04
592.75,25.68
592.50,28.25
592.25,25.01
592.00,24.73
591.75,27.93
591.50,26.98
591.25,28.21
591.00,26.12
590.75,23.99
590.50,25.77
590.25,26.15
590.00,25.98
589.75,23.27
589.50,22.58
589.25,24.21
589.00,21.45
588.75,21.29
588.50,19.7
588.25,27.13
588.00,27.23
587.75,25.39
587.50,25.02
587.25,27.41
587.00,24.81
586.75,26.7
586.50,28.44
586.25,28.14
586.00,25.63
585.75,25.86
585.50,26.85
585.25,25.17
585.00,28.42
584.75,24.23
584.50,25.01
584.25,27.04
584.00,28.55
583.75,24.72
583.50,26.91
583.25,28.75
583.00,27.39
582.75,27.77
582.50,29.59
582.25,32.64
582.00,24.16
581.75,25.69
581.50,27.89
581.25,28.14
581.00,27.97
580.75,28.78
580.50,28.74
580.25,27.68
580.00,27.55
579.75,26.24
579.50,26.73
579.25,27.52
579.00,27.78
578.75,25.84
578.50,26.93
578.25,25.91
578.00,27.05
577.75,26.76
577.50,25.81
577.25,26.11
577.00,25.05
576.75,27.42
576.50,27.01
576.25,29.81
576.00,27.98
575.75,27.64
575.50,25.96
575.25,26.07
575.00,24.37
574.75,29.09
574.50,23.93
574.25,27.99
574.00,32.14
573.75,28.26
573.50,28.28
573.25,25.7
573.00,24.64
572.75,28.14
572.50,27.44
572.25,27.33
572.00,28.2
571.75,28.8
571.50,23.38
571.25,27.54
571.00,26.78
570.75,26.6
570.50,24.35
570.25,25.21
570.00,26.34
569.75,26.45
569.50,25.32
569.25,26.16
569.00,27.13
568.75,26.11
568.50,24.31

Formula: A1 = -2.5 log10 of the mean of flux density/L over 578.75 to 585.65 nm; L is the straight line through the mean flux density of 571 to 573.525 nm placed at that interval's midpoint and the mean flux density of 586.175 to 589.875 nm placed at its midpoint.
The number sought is -0.07 mag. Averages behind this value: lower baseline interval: 26.9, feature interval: 27.3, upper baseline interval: 24.8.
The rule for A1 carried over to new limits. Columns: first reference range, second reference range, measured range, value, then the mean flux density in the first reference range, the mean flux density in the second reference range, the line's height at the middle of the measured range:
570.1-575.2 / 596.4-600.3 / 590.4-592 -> 0.025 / 26.9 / 27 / 27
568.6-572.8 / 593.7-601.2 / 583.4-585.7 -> 0.010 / 26.5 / 26.6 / 26.5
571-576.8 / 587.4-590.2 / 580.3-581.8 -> -0.092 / 27.3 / 24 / 25.7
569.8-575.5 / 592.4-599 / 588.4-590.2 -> 0.169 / 26.8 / 26.6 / 26.7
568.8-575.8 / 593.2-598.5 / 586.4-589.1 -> 0.070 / 26.7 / 26.6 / 26.6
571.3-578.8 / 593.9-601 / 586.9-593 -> 0.061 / 27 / 26.6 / 26.7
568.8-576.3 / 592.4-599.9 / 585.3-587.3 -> 0.005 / 26.9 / 26.7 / 26.8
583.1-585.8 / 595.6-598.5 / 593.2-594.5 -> 0.031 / 26.5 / 27.1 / 27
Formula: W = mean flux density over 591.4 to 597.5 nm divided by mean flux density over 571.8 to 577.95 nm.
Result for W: 0.98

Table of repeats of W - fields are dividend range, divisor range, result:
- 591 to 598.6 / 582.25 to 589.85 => 1.02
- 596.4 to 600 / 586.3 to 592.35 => 1.07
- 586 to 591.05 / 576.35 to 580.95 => 0.93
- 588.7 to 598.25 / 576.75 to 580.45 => 0.97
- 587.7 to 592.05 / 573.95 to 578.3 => 0.92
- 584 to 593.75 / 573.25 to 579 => 0.95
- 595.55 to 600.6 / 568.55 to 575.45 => 1.01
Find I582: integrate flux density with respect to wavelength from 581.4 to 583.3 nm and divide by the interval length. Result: 28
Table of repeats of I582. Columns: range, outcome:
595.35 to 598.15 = 27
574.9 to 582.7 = 27.2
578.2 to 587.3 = 27.1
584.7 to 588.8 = 25.8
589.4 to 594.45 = 26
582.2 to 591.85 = 26.1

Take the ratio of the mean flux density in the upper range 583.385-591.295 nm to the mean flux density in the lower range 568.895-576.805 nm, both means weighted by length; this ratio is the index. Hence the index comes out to 0.95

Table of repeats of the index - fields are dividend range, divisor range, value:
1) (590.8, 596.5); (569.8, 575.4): 0.98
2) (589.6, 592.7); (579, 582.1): 0.95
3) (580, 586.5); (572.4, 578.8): 1.01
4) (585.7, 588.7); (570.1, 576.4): 0.96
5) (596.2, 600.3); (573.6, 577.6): 0.99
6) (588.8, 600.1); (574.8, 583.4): 0.96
